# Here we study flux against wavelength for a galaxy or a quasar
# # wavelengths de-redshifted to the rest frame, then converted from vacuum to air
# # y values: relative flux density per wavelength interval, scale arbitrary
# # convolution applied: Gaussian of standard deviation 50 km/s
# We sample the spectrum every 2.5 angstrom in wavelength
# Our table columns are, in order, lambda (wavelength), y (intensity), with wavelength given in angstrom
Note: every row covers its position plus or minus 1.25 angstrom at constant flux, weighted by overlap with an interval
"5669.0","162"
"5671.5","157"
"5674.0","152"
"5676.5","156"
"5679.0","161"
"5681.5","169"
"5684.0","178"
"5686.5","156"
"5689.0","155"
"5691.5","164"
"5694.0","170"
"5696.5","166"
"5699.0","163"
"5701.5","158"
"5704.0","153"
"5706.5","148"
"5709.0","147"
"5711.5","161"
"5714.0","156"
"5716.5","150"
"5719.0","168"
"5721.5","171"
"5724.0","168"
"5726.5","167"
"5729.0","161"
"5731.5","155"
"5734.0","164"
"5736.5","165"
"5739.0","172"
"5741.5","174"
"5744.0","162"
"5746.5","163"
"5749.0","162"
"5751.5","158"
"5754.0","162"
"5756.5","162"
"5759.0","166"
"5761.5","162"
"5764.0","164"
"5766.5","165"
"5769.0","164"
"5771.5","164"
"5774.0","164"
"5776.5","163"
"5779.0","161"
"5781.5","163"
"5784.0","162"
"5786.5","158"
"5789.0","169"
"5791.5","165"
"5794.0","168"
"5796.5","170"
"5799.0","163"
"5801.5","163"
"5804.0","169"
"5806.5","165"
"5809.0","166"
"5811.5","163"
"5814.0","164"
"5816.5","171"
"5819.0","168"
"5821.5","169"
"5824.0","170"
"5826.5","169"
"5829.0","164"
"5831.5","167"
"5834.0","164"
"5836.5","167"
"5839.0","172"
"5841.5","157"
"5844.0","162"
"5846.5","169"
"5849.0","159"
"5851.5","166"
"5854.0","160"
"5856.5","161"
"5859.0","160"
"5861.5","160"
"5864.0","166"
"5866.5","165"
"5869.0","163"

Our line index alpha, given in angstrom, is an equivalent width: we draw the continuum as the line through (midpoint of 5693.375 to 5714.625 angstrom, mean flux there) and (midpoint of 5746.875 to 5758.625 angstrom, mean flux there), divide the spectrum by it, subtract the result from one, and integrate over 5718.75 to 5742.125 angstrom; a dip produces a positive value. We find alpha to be -0.9 angstrom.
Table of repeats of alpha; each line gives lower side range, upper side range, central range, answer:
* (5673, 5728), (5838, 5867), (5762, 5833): -1.4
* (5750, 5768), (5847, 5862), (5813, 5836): -0.8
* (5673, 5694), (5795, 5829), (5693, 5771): 0.8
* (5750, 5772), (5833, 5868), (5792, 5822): -0.6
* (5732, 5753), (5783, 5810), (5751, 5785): 0.4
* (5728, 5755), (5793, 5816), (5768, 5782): 0.1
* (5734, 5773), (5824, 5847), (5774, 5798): 0.1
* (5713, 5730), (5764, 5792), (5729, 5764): -0.1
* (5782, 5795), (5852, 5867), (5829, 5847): -0.3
